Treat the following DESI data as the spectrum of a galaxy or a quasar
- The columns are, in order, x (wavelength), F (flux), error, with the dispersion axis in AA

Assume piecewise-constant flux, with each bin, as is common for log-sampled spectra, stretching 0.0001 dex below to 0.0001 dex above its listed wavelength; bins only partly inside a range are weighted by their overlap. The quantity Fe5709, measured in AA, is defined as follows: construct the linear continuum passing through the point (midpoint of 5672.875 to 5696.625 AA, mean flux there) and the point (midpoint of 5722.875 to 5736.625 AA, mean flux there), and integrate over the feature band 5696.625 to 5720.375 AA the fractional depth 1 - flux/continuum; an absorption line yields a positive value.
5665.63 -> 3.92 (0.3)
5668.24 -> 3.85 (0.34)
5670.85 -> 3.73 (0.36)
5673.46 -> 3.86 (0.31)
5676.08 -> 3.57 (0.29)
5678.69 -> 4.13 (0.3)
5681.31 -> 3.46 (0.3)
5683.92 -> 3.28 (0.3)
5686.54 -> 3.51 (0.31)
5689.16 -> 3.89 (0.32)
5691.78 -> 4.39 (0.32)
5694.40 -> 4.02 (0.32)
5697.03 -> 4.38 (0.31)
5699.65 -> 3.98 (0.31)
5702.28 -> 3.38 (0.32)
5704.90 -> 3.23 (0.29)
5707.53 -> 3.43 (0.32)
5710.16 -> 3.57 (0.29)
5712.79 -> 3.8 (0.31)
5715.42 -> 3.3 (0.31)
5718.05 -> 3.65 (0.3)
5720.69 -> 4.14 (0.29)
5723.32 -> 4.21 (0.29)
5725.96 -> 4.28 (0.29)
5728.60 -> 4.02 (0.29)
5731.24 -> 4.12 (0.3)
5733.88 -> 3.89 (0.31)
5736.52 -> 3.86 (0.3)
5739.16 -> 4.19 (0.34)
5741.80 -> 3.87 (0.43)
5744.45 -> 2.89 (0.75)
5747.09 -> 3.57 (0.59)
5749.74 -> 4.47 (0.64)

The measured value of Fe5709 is 1.9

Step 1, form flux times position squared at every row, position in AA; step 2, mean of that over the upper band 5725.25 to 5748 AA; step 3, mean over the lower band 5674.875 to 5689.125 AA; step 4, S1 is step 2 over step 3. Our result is 1.08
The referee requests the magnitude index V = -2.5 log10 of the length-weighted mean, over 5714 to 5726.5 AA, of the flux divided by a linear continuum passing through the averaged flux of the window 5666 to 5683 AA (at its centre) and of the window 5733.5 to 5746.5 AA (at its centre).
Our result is -0.04 mag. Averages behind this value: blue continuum 3.76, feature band 3.89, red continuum 3.72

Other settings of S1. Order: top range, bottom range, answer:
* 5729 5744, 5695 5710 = 1.08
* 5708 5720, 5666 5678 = 0.96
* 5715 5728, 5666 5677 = 1.07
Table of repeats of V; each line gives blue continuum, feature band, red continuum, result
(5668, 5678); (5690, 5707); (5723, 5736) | 0.01 mag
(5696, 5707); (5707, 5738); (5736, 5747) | -0.05 mag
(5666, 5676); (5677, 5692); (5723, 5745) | 0.03 mag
